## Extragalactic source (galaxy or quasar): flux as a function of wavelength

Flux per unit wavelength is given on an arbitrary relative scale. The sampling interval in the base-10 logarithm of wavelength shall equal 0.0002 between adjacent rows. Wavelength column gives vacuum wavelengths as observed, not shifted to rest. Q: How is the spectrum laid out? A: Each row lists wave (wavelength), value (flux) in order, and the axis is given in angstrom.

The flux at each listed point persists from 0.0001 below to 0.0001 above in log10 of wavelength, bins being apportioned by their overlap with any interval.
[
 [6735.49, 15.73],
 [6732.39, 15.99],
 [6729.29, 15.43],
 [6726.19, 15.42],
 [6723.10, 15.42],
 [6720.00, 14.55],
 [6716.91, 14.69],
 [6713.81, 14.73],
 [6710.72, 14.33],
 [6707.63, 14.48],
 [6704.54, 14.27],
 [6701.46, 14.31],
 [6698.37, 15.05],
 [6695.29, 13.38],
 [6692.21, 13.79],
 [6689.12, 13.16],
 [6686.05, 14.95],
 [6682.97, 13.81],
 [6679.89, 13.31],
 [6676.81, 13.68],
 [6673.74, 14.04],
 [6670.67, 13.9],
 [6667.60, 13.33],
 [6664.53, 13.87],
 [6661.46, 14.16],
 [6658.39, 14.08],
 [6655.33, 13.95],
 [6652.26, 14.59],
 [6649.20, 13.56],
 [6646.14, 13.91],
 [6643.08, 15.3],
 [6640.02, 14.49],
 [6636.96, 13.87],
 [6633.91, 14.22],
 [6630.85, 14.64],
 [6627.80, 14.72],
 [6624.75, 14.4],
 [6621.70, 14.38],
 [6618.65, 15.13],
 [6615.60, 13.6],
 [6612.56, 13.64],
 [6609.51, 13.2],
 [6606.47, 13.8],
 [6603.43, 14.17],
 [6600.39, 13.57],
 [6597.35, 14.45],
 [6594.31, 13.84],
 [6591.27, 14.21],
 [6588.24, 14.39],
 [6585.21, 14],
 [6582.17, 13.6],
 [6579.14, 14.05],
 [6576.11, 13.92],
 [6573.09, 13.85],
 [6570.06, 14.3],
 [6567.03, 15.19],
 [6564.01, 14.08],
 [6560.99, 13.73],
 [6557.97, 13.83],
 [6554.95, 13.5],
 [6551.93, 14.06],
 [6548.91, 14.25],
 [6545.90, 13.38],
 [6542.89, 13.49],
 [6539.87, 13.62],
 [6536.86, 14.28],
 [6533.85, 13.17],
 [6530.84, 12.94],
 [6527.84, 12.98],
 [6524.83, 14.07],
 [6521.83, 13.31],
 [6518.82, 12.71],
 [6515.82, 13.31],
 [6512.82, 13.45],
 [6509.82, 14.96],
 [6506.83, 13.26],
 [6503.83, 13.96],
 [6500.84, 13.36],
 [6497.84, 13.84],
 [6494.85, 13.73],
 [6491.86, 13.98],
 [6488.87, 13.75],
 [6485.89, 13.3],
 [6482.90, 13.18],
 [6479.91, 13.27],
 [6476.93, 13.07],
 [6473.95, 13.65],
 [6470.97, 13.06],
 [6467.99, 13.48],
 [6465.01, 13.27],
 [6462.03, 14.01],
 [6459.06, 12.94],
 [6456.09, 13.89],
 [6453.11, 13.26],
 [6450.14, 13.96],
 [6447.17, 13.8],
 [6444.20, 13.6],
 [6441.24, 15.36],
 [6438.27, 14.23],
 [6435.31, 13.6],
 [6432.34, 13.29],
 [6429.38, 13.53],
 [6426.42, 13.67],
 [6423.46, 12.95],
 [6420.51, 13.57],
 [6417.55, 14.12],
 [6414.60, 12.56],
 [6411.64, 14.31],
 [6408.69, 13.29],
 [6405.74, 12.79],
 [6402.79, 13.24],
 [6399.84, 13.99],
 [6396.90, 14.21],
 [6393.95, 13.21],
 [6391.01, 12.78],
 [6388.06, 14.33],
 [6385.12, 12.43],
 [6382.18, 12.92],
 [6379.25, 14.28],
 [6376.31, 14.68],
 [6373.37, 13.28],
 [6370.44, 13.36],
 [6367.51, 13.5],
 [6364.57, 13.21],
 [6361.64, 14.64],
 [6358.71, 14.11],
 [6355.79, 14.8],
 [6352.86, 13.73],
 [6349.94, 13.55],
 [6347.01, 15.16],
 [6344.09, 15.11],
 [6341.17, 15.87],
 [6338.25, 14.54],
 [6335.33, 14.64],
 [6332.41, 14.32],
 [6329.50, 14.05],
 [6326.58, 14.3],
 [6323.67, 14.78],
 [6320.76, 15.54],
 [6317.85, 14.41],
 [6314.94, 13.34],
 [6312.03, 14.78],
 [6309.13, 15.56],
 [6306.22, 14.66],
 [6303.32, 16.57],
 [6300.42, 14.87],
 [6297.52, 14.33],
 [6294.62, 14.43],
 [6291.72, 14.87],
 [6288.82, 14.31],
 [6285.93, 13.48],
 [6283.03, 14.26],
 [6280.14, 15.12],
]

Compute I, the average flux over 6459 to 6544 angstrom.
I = 13.5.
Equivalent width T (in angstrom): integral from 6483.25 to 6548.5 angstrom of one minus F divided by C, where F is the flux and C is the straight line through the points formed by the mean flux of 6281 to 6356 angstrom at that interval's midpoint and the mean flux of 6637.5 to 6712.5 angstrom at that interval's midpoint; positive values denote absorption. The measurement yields 3.4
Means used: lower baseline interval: 14.6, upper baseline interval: 14.1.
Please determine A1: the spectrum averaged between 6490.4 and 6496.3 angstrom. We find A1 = 13.9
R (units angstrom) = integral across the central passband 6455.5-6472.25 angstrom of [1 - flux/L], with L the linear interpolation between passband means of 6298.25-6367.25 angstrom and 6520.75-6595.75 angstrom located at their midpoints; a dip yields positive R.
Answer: 0.9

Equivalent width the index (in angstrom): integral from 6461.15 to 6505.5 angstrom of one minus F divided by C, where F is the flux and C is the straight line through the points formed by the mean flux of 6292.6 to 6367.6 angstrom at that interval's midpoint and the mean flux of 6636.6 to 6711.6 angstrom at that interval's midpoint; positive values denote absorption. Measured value 2.6 angstrom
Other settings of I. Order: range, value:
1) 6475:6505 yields 13.5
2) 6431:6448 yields 14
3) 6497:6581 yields 13.7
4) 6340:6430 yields 13.8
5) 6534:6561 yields 13.8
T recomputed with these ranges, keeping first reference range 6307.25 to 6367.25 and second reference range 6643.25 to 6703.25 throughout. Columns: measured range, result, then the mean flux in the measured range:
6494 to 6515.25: 0.7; 13.8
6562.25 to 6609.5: 0.2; 14.1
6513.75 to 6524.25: 0.7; 13.2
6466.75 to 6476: 0.6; 13.4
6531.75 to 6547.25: 0.7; 13.6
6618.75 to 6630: -0.4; 14.6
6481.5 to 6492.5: 0.6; 13.5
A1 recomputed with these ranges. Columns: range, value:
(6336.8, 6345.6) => 15.2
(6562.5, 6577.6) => 14.3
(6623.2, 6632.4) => 14.6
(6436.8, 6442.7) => 14.8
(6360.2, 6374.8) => 13.6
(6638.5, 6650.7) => 14.3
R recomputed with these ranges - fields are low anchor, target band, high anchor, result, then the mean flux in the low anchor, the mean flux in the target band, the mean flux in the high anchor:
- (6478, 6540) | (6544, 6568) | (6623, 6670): -0.4 angstrom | 13.5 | 14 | 14.2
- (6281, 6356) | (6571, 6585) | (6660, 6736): 0.6 angstrom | 14.6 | 13.9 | 14.4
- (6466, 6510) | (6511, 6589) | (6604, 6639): 0.5 angstrom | 13.5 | 13.7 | 14.2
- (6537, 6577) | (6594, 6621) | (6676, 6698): -0.1 angstrom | 14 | 14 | 13.8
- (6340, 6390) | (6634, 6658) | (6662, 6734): 0.1 angstrom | 14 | 14.2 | 14.3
